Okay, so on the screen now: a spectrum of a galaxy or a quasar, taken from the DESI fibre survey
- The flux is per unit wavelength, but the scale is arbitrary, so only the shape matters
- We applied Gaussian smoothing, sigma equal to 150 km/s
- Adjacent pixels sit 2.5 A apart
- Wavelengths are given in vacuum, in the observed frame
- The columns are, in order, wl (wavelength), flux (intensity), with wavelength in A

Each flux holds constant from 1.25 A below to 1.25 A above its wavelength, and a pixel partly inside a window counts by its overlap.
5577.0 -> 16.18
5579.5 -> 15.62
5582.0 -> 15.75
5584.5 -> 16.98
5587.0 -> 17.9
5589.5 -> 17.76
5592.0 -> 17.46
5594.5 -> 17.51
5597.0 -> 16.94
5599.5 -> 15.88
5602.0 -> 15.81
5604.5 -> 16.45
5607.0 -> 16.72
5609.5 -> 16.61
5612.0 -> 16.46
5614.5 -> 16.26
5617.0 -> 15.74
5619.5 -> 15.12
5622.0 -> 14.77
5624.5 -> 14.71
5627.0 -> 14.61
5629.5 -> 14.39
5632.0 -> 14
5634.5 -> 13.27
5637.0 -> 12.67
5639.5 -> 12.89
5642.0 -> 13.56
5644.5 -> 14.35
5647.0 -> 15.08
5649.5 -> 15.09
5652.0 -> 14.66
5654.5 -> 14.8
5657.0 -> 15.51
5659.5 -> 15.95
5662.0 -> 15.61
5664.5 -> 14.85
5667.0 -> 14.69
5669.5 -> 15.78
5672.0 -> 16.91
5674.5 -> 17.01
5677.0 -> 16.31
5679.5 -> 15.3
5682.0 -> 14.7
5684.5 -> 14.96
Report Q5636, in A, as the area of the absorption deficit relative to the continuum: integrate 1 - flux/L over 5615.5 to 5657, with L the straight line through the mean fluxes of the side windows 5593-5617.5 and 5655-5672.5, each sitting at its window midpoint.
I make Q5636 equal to 4.1 A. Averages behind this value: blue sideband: 16.5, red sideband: 15.5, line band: 14.4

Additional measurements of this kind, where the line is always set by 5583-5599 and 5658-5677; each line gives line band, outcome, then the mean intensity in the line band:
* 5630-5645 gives 2.71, 13.5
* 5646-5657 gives 0.81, 15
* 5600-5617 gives 0.67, 16.3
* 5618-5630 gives 1.39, 14.8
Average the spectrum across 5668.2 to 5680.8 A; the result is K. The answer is 16.2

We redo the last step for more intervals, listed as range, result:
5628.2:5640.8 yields 13.4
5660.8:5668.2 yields 15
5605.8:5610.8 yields 16.7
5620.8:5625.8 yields 14.7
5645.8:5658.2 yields 15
